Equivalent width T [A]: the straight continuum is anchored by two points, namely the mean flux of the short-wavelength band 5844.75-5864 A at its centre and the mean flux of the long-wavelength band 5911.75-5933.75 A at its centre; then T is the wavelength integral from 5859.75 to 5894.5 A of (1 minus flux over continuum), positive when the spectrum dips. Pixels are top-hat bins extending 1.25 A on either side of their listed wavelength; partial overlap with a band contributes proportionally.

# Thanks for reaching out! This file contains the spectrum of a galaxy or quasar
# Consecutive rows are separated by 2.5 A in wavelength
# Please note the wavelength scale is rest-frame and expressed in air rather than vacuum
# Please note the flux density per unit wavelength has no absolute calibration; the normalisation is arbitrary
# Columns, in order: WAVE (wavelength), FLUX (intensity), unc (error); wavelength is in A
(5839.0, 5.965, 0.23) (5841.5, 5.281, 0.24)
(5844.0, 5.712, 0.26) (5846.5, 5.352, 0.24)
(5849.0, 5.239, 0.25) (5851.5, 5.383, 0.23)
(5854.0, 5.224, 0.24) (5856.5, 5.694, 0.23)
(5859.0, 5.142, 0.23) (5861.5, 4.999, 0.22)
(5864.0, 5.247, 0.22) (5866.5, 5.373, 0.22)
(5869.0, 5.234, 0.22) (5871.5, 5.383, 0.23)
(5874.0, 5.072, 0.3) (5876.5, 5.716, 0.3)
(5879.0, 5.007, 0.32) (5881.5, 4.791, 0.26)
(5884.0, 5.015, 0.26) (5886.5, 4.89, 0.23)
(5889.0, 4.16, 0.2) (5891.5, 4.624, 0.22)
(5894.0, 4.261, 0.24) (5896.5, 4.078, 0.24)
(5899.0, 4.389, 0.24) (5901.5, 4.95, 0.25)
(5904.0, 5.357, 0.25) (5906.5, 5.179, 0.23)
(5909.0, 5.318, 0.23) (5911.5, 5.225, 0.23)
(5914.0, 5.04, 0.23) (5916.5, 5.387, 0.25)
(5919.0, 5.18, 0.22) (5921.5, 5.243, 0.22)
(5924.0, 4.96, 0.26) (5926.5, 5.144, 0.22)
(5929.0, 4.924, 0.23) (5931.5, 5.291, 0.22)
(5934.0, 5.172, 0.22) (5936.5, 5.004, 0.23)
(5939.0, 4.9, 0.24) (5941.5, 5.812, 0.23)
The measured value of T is 1.6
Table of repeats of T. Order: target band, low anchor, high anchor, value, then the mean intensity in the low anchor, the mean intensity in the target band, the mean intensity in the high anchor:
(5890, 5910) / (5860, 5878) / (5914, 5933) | 1.7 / 5.28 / 4.76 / 5.15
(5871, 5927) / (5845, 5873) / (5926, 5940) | 2.3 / 5.3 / 4.96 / 5.07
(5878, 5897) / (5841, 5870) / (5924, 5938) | 2.2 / 5.33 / 4.62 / 5.09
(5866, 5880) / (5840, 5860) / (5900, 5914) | 0.0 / 5.39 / 5.3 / 5.18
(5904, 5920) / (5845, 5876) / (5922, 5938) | -0.3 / 5.29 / 5.23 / 5.09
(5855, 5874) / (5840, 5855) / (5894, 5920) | -0.1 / 5.38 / 5.28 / 4.97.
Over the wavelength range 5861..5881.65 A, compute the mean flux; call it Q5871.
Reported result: 5.23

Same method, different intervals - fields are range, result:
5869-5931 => 4.98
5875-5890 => 4.95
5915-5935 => 5.16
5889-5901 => 4.36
